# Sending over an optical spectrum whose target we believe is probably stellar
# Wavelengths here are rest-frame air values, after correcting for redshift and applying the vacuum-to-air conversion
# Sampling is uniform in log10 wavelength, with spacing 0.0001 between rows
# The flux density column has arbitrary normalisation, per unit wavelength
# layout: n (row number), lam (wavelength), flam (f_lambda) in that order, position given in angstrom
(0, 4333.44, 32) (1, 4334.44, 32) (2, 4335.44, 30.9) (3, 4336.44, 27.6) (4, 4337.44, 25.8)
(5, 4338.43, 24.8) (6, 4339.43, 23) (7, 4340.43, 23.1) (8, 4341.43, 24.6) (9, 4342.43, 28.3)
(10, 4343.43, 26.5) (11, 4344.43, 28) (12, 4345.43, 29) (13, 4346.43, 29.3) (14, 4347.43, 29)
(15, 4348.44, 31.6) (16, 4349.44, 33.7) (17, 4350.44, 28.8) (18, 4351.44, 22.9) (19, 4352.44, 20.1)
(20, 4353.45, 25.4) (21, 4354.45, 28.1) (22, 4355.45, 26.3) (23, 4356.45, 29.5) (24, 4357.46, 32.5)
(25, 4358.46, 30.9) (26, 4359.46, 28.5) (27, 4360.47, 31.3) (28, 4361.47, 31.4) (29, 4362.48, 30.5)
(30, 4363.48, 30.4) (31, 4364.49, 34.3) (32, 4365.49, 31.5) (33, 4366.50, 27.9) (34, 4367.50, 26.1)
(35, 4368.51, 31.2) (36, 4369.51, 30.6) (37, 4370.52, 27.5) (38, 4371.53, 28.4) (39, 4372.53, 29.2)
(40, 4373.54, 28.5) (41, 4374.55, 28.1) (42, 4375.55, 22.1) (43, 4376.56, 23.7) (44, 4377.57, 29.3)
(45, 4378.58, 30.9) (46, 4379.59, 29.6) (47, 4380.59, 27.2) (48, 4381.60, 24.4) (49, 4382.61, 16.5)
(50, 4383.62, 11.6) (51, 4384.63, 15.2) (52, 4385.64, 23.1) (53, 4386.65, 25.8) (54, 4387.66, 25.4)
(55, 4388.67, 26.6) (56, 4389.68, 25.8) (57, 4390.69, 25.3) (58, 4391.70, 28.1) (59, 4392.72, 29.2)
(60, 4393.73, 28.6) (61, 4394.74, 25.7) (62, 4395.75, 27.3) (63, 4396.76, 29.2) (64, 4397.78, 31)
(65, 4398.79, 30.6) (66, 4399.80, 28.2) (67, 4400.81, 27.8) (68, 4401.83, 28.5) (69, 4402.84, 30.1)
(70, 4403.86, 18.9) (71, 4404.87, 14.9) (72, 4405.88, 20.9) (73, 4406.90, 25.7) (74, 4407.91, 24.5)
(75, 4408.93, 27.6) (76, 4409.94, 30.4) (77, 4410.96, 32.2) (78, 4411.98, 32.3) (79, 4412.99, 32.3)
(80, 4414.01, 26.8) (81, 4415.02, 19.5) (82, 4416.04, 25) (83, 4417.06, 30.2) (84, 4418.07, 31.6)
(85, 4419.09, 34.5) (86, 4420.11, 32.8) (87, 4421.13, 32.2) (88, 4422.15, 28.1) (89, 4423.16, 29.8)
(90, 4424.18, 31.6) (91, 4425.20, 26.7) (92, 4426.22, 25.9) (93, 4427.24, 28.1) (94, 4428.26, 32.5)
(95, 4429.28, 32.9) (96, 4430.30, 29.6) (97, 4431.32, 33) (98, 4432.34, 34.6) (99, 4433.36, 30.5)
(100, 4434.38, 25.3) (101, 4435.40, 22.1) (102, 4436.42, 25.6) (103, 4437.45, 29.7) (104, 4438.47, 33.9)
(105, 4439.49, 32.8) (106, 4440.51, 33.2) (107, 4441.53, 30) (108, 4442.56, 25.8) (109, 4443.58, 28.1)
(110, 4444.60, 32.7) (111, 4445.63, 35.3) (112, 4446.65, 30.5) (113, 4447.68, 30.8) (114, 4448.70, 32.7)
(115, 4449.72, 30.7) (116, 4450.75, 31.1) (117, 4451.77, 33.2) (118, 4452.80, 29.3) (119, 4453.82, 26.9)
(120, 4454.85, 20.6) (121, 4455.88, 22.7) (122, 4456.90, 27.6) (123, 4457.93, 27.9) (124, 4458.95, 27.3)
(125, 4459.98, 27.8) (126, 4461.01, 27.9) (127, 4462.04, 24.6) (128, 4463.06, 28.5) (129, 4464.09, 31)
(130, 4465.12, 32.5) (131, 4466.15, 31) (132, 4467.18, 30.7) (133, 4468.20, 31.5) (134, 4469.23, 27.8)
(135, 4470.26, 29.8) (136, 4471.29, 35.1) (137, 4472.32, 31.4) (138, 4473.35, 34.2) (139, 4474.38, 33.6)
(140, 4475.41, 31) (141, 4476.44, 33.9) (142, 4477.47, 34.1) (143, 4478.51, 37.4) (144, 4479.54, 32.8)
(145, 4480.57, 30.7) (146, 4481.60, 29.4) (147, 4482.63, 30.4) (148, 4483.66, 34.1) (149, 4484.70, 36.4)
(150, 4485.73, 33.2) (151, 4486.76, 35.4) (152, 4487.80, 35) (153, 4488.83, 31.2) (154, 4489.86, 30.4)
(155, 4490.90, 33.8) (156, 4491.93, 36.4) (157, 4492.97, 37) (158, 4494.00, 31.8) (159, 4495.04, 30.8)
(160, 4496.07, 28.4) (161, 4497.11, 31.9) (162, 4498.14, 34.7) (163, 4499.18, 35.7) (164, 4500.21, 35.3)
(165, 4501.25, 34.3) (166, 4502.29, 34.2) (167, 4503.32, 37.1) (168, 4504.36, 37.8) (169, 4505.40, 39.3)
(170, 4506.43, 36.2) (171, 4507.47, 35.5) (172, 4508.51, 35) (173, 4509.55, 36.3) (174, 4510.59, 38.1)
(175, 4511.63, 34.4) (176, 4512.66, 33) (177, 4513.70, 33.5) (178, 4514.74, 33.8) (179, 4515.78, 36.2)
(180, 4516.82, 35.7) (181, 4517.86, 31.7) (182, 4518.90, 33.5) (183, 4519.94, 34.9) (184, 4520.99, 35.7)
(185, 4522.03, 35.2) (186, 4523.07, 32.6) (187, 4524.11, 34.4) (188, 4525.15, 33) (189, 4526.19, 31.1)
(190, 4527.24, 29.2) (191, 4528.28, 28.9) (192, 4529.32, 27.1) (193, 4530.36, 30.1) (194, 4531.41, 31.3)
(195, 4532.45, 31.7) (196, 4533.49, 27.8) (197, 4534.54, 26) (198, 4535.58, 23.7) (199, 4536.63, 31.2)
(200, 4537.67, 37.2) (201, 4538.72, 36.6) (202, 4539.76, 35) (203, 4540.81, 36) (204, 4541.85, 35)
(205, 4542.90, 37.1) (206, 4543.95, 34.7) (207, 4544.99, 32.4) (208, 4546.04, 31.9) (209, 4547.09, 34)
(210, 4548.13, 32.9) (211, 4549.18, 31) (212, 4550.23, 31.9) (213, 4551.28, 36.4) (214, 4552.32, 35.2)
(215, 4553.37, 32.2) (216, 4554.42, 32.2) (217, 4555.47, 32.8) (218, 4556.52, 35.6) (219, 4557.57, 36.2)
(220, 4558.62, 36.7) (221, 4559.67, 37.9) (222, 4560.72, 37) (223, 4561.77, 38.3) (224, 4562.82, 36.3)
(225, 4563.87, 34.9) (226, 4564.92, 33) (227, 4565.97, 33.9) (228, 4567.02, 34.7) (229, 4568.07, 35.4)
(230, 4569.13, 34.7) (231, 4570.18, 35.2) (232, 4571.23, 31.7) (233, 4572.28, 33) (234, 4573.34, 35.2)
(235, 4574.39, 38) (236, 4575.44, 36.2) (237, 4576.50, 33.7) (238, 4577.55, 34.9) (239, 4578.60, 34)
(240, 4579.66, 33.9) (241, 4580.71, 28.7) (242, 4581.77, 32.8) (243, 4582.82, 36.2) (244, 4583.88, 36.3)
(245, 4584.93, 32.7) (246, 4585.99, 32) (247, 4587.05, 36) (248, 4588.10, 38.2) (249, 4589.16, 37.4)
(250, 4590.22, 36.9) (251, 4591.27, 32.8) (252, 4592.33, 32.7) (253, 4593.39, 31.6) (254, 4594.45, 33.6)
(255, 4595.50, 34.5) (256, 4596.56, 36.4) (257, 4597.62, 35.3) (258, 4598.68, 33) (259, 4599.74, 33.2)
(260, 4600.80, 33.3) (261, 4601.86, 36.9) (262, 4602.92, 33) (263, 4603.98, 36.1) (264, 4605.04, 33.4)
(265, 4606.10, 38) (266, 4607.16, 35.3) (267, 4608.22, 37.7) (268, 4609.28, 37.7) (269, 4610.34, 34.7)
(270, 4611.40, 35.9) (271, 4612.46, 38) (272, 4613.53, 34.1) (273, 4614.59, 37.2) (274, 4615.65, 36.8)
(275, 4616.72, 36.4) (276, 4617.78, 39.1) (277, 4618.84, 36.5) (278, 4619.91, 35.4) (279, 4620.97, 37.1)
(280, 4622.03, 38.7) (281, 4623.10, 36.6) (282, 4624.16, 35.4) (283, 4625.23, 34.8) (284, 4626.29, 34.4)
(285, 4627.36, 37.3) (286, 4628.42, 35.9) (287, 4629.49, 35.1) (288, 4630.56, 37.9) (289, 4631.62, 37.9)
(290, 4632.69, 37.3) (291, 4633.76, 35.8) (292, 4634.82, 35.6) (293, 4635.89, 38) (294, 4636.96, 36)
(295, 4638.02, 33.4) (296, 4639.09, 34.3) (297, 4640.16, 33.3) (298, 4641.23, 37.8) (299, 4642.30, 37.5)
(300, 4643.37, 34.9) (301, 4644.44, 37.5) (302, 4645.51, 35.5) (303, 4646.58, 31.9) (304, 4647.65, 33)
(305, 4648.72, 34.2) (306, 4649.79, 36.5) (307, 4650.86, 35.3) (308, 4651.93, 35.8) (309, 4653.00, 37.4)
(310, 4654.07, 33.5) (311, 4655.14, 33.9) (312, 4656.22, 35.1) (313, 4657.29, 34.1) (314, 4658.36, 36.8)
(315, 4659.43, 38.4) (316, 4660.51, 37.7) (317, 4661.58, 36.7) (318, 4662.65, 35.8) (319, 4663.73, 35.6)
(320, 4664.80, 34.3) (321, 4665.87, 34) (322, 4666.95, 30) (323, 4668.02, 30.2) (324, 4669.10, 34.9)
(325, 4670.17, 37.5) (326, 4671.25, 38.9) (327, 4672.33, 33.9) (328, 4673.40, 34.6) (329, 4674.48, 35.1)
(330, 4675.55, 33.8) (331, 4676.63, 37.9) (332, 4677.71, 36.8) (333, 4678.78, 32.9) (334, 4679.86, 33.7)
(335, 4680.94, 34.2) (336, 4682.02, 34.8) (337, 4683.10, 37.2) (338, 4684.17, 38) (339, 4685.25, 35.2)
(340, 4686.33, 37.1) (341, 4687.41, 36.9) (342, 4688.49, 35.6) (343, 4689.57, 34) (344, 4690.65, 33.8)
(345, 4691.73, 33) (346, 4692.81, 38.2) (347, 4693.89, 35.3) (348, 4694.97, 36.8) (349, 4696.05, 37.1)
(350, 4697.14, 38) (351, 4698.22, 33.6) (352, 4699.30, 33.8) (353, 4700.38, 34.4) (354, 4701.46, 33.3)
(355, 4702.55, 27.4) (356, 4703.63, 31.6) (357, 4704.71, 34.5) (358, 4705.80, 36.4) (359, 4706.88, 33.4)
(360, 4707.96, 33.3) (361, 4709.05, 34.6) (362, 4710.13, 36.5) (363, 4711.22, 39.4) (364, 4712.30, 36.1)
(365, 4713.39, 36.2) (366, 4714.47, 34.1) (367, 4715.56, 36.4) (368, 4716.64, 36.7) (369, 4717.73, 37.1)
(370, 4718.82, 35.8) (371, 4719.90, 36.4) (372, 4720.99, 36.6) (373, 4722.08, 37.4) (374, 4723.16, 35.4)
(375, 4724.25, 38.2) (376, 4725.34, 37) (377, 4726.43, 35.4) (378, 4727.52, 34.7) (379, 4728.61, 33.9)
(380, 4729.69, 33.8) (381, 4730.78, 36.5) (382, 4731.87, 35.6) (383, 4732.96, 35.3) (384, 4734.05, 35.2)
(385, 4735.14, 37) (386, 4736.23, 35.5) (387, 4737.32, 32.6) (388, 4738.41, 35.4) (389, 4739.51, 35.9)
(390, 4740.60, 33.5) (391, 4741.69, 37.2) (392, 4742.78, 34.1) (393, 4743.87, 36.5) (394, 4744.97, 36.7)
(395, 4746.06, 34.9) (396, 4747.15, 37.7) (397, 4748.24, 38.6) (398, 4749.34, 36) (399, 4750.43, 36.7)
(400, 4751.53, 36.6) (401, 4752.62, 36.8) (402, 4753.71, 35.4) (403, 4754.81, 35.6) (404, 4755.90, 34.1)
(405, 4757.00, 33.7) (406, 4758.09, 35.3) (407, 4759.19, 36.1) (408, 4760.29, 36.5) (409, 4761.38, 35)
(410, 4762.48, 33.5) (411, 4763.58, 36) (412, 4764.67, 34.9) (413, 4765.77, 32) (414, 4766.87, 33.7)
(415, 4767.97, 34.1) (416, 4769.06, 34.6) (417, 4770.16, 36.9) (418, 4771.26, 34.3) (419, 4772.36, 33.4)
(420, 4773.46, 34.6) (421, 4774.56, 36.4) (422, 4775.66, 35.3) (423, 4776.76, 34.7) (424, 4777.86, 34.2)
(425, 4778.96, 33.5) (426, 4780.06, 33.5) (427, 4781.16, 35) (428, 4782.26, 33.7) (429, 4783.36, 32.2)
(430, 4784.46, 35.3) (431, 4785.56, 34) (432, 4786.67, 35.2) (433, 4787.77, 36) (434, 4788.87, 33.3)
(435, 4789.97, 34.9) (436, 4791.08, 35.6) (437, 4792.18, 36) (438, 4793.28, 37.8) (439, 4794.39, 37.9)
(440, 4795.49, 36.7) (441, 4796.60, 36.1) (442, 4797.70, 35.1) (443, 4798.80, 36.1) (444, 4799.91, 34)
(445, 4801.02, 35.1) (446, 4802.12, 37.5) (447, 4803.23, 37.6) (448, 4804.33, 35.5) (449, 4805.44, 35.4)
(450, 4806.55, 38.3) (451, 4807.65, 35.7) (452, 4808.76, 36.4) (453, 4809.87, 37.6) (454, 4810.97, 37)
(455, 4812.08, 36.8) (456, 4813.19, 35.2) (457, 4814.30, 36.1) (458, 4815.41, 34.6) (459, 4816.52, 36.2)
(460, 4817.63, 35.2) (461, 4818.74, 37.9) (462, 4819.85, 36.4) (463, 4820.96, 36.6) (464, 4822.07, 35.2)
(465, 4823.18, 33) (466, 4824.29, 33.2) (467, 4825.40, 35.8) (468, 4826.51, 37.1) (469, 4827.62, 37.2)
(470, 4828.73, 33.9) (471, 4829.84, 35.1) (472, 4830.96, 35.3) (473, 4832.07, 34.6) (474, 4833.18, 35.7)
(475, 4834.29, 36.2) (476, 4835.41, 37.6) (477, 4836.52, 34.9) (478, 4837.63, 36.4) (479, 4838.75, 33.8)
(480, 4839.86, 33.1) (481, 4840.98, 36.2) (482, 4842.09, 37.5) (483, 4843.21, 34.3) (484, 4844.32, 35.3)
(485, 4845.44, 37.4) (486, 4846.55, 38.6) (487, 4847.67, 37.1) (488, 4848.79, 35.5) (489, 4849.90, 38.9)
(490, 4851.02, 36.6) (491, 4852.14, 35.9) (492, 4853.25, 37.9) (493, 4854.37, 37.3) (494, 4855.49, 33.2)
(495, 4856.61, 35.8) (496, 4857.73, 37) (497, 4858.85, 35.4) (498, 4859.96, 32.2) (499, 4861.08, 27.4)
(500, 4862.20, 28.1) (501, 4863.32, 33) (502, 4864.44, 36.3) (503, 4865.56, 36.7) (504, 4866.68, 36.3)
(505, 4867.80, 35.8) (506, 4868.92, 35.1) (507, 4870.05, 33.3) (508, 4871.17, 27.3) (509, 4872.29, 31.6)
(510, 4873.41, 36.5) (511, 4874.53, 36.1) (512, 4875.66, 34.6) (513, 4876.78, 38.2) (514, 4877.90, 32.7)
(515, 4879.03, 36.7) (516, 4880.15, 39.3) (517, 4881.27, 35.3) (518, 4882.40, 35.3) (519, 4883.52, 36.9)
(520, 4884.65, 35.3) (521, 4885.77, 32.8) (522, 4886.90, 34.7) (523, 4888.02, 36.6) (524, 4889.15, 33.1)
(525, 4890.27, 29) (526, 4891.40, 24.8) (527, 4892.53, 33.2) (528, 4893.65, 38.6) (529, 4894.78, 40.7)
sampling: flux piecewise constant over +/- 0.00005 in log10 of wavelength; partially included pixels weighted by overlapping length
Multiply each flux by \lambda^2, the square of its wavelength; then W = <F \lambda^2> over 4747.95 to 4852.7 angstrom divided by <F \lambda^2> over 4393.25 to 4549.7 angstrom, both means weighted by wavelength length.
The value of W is 1.31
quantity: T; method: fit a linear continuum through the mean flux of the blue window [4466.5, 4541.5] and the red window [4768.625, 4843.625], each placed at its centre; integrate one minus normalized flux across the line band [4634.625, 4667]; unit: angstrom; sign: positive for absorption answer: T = -1.0 angstrom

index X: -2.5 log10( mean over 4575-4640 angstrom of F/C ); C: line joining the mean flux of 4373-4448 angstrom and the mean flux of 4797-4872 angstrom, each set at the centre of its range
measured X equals -0.13 mag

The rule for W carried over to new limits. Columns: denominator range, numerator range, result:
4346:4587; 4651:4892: 1.30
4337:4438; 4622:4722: 1.45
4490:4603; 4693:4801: 1.13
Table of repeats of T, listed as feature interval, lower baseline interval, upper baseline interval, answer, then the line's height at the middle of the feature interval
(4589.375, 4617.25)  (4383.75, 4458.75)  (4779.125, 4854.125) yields -3.1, 31.7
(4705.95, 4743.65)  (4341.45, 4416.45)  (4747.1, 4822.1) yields -1.5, 34.3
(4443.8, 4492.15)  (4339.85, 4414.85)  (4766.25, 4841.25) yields -3.5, 29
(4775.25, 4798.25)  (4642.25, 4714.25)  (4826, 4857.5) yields 0.4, 35.7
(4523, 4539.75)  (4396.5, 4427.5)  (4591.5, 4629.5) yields 0.9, 32.5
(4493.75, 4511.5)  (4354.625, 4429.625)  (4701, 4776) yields -2.8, 30.1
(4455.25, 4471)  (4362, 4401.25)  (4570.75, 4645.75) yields 0.7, 30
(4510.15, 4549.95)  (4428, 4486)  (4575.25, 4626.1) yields 0.1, 32.9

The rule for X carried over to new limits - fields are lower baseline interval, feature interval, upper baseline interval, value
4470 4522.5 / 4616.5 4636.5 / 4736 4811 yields -0.06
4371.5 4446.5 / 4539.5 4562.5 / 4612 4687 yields -0.07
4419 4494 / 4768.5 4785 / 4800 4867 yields 0.01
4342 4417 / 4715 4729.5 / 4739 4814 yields -0.06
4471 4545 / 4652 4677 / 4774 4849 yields -0.02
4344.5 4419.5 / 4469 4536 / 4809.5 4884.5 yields -0.13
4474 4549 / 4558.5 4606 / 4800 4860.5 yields -0.02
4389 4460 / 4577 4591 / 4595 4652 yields -0.01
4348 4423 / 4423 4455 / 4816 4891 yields -0.06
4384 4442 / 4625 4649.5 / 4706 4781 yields -0.08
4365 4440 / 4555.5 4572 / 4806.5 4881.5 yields -0.16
